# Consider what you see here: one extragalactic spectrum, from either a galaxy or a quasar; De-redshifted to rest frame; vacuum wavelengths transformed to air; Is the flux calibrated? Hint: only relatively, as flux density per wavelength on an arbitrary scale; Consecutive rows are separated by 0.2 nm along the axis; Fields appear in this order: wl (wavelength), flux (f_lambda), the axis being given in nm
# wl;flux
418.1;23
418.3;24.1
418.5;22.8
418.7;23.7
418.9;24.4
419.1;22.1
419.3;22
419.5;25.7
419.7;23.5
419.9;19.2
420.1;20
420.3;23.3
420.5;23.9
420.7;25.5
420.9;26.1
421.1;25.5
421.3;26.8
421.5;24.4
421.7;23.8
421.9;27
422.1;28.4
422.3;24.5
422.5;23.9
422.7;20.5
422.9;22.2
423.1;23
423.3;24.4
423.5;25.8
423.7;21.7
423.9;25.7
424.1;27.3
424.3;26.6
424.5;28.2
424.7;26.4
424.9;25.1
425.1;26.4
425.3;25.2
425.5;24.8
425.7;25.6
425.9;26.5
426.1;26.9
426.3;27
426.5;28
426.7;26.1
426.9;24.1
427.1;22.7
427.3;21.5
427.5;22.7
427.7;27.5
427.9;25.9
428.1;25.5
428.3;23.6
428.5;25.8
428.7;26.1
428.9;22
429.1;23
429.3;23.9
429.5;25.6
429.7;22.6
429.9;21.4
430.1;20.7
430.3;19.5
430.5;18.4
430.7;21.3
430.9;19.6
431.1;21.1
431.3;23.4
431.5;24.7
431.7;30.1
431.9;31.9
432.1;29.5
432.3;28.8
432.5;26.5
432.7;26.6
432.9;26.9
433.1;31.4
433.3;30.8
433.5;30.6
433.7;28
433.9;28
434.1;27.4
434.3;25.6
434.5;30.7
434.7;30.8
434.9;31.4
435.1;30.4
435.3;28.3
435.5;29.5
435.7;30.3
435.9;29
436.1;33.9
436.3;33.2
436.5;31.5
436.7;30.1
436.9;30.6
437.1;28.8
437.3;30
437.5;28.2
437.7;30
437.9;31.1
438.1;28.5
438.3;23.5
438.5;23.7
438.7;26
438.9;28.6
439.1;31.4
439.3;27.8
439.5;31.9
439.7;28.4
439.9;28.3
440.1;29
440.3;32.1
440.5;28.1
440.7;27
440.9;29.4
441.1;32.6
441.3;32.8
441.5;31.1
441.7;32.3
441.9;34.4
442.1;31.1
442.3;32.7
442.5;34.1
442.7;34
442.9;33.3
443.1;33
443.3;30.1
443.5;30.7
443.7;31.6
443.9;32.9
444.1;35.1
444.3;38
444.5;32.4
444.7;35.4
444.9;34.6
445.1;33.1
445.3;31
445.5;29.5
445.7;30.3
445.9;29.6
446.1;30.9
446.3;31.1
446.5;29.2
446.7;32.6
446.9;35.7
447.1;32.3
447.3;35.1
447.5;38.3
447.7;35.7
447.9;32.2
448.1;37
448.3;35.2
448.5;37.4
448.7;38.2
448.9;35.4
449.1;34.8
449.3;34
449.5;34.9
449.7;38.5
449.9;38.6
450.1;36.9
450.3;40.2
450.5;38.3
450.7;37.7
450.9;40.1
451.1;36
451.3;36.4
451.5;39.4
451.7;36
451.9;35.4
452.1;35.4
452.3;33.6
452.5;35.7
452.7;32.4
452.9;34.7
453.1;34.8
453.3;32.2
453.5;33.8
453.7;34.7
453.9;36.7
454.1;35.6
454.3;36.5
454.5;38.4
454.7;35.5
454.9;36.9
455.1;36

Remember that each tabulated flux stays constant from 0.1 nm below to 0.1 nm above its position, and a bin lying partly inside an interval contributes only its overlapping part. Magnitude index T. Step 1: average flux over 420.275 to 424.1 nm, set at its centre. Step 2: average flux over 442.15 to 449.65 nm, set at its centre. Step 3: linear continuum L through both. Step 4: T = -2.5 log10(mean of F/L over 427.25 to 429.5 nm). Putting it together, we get 0.107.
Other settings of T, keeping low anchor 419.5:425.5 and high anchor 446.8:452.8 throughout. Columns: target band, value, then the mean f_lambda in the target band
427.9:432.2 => 0.17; 23.8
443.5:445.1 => 0.00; 34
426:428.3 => 0.06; 25.2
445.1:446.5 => 0.13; 30.5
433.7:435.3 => 0.03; 29.1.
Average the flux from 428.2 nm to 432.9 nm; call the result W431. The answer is 24.2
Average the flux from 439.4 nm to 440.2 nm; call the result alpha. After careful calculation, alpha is 29.4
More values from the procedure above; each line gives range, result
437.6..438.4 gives 28.3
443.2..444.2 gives 32.1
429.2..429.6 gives 24.8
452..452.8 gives 34.3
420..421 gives 23.8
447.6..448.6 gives 35.5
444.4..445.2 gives 33.9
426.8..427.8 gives 23.7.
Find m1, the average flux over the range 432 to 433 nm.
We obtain 27.7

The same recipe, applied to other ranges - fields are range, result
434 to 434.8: 28.6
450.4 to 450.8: 38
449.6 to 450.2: 38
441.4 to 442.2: 32.2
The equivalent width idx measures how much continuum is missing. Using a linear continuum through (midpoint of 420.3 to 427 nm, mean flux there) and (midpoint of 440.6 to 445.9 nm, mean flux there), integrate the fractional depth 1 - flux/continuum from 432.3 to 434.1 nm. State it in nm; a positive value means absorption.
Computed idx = 0.01 nm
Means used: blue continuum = 25.3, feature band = 28.5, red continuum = 32.4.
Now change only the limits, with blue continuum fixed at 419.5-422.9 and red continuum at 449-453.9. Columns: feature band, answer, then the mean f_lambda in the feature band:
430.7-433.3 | 0.16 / 26.7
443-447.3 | 0.15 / 32.4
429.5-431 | 0.37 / 20.8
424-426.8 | -0.07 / 26.4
